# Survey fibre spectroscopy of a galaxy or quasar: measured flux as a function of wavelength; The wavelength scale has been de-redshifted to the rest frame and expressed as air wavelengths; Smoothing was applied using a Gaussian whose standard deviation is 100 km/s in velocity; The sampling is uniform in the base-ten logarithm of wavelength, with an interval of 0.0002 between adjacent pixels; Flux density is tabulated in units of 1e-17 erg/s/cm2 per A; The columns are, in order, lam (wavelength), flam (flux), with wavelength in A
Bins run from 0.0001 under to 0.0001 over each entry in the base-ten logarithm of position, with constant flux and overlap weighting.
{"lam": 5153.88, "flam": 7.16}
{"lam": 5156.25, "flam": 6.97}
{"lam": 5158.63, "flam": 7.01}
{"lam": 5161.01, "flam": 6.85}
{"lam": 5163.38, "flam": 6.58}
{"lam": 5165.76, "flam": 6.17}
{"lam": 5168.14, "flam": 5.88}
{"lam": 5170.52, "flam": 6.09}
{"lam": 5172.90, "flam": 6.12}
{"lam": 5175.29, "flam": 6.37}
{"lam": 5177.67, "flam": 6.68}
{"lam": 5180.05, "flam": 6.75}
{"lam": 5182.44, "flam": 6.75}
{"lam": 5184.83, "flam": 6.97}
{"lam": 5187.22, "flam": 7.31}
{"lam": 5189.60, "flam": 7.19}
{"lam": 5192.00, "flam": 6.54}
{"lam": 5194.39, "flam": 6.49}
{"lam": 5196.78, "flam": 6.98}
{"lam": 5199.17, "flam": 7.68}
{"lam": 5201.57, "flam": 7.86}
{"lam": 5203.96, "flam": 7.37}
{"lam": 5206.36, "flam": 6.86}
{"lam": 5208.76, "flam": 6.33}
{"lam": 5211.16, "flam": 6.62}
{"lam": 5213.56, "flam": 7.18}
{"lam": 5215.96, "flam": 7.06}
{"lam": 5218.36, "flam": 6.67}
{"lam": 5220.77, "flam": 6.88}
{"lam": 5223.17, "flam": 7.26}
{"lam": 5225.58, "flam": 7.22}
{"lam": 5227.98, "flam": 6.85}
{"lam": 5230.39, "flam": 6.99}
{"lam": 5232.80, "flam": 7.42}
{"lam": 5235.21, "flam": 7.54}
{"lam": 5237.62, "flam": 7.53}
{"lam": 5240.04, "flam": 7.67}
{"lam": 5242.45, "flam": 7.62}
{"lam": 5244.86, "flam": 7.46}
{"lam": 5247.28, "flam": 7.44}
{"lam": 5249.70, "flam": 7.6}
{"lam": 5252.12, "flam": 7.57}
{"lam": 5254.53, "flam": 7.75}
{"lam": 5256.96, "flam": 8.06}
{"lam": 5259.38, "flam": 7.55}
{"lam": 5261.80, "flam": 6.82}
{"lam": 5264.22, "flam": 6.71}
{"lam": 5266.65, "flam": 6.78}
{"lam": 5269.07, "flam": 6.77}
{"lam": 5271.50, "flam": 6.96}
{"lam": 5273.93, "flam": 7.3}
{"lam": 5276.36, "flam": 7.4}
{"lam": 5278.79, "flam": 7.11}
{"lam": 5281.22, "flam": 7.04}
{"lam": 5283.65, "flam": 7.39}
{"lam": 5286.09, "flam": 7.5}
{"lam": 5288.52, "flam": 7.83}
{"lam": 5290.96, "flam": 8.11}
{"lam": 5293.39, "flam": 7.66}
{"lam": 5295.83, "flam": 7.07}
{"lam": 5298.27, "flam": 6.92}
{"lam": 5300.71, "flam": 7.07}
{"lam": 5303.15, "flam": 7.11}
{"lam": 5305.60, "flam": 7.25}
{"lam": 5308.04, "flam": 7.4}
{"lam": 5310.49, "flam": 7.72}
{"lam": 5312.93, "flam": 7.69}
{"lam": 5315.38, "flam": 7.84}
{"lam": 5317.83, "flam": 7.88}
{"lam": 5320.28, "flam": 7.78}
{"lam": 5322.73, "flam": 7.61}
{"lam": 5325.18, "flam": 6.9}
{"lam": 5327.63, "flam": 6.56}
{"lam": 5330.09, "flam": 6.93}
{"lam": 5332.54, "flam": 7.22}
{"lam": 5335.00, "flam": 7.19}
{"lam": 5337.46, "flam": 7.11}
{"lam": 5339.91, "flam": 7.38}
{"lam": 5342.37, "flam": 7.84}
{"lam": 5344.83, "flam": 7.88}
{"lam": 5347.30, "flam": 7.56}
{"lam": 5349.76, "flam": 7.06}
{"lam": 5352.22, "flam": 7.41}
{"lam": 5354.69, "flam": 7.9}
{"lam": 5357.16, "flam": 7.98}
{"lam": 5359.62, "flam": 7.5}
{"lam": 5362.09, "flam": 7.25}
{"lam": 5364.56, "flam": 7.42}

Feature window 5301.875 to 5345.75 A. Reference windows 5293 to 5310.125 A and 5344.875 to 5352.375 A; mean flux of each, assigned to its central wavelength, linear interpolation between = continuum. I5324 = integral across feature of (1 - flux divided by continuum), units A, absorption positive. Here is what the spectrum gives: -0.56 A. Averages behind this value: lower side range 7.21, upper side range 7.42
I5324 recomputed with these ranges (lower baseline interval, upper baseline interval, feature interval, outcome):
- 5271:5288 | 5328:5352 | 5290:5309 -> -0.04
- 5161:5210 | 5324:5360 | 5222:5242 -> -1.12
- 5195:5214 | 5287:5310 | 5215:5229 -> 0.30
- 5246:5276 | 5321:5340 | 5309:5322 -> -1.12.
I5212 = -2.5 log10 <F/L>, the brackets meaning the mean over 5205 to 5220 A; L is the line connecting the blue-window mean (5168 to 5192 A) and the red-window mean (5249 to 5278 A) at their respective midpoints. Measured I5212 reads 0.01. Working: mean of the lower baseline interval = 6.64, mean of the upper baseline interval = 7.26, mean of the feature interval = 6.79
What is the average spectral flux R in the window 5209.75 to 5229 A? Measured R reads 6.96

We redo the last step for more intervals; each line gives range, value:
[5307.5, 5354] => 7.42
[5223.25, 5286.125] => 7.3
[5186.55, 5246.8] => 7.15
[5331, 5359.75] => 7.5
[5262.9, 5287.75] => 7.11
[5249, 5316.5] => 7.35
